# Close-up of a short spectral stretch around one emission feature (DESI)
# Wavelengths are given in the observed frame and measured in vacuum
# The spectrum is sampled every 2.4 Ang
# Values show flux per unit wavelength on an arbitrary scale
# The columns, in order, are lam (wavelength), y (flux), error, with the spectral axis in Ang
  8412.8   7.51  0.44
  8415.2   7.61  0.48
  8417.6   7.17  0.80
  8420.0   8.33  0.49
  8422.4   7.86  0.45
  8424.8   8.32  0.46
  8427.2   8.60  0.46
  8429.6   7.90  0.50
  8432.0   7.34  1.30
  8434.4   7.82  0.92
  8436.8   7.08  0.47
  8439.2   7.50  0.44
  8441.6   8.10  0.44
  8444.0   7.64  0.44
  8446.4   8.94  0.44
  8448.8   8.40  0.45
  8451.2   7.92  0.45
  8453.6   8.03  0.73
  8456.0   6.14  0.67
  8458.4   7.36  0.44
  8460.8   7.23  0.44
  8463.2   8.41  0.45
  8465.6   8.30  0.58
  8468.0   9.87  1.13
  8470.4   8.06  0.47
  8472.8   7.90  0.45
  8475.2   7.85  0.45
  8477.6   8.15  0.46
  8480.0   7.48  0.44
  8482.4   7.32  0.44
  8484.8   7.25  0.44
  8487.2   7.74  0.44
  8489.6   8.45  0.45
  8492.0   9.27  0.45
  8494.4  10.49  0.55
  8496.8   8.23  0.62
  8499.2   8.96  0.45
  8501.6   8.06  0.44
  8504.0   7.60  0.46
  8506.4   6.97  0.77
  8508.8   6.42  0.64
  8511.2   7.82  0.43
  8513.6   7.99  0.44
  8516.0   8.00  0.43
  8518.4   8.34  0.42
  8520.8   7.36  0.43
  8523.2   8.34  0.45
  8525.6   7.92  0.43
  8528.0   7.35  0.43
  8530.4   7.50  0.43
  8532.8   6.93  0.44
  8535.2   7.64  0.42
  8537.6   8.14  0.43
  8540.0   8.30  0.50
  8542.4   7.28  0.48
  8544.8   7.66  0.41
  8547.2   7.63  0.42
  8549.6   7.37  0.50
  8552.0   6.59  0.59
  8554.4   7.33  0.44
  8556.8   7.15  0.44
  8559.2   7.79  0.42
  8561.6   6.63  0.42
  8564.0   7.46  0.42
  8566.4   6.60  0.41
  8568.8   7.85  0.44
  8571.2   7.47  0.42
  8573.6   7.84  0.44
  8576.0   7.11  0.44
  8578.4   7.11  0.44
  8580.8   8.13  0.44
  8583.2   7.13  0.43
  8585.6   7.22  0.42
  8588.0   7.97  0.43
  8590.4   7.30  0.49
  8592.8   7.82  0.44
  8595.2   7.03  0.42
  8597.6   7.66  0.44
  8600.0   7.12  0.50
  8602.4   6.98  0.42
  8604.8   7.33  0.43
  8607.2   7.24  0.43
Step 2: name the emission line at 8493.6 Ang [N II]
